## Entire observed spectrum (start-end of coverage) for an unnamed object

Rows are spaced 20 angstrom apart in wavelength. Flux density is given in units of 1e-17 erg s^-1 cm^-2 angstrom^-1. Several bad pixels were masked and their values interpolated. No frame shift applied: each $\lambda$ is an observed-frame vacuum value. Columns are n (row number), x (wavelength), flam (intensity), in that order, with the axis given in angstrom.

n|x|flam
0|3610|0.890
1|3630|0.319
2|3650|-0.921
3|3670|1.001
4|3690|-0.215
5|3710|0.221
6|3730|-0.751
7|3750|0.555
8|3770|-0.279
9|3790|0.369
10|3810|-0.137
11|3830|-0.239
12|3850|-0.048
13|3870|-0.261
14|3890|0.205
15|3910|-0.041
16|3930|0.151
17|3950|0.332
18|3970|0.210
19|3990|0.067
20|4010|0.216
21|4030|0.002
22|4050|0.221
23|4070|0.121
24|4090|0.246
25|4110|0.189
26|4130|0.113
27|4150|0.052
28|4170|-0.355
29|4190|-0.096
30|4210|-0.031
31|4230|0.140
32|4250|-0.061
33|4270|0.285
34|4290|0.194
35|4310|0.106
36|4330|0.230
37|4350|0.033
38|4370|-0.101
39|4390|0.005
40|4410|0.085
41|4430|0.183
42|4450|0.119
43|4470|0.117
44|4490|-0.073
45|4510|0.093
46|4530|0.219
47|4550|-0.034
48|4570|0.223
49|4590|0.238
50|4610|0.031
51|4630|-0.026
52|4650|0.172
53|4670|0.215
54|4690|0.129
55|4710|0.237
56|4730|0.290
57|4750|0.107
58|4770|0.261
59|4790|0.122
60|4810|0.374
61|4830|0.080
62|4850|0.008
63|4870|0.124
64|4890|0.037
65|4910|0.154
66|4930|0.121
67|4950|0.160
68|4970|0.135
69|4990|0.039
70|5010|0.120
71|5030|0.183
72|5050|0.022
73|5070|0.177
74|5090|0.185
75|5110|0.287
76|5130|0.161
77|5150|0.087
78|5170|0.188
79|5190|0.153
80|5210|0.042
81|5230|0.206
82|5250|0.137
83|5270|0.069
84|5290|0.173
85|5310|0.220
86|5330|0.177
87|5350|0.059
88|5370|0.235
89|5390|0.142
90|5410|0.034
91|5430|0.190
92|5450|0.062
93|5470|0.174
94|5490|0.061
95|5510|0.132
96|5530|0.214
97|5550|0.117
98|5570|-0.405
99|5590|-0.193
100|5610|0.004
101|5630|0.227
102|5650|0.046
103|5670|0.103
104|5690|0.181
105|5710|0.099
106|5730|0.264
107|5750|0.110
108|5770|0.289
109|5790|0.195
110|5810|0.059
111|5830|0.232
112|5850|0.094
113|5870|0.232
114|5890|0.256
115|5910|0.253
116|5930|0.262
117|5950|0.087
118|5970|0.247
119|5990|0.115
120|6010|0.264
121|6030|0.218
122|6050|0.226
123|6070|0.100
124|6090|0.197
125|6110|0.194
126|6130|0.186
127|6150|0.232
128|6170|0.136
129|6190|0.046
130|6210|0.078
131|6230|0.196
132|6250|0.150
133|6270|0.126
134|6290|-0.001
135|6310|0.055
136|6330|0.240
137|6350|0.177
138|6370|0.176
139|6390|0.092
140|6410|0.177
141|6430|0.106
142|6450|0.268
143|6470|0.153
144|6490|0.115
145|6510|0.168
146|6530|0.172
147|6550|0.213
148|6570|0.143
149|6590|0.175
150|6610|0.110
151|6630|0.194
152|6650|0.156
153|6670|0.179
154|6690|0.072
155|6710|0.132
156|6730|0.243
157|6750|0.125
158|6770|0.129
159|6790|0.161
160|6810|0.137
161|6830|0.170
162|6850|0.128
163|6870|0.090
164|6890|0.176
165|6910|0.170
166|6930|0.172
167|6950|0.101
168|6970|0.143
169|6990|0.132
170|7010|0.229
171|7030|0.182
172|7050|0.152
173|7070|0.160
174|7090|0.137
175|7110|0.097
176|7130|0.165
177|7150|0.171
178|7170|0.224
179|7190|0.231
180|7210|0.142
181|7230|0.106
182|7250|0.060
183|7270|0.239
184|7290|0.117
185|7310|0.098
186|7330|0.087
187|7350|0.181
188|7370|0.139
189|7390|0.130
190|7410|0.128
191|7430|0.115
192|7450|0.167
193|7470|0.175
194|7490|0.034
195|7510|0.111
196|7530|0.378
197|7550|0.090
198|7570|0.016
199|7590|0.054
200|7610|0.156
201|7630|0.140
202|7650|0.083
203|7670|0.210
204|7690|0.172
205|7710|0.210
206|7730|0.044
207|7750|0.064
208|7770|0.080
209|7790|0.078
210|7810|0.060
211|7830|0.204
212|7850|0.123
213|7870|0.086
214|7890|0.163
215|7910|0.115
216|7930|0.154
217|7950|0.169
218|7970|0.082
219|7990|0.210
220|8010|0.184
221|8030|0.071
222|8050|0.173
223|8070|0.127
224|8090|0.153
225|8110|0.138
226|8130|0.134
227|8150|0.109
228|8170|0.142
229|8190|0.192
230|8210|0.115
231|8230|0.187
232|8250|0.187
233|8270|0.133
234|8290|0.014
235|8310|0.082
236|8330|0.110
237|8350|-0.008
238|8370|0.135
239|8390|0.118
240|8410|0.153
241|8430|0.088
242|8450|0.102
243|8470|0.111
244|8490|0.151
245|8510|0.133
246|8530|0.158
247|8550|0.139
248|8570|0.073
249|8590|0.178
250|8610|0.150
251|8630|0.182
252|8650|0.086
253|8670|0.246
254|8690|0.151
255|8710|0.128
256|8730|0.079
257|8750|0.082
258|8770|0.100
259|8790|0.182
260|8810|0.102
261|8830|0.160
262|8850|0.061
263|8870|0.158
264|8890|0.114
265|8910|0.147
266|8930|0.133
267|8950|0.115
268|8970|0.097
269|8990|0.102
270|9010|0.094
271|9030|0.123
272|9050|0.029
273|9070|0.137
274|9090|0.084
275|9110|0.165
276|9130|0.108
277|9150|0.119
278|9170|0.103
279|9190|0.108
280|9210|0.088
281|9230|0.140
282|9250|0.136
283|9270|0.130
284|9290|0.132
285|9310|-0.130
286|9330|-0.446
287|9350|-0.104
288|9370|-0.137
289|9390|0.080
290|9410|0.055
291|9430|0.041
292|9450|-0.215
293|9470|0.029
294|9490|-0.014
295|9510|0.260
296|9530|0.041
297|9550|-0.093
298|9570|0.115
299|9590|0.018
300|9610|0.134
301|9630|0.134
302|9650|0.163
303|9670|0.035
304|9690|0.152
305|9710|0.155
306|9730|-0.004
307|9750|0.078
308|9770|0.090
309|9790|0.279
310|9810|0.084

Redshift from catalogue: 0.15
